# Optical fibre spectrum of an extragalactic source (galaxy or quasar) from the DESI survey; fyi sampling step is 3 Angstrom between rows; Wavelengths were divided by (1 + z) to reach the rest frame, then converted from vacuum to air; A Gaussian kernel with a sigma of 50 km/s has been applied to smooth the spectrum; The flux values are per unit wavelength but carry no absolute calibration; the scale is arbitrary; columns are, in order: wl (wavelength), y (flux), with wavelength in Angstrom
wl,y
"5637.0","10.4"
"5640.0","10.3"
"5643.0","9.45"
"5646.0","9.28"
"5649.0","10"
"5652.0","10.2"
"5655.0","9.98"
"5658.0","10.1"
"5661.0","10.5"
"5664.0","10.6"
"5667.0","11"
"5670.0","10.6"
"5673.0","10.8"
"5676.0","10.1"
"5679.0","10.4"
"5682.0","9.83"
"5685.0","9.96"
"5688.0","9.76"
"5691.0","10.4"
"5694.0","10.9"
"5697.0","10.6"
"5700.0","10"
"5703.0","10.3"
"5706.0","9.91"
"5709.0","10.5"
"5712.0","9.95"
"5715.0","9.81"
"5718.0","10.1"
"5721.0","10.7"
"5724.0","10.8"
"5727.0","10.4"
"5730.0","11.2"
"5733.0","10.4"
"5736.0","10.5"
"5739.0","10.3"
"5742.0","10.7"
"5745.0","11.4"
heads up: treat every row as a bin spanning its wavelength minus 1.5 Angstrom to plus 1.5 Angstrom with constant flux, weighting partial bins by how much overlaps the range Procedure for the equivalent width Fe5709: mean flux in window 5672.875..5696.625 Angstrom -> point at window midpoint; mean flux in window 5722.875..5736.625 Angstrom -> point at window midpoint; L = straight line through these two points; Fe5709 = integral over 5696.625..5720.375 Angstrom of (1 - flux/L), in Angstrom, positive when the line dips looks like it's 0.7 Angstrom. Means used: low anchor 10.3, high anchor 10.7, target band 10.1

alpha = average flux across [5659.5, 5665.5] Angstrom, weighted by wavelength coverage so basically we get 10.5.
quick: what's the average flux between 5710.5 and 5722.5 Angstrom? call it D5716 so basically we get 10.1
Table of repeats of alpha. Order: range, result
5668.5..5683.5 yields 10.3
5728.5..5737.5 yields 10.7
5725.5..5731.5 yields 10.8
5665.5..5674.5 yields 10.8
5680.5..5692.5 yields 9.99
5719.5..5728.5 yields 10.6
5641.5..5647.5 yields 9.37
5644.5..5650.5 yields 9.64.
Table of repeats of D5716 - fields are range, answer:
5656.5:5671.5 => 10.6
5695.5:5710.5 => 10.3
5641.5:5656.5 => 9.78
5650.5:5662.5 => 10.2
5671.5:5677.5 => 10.5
